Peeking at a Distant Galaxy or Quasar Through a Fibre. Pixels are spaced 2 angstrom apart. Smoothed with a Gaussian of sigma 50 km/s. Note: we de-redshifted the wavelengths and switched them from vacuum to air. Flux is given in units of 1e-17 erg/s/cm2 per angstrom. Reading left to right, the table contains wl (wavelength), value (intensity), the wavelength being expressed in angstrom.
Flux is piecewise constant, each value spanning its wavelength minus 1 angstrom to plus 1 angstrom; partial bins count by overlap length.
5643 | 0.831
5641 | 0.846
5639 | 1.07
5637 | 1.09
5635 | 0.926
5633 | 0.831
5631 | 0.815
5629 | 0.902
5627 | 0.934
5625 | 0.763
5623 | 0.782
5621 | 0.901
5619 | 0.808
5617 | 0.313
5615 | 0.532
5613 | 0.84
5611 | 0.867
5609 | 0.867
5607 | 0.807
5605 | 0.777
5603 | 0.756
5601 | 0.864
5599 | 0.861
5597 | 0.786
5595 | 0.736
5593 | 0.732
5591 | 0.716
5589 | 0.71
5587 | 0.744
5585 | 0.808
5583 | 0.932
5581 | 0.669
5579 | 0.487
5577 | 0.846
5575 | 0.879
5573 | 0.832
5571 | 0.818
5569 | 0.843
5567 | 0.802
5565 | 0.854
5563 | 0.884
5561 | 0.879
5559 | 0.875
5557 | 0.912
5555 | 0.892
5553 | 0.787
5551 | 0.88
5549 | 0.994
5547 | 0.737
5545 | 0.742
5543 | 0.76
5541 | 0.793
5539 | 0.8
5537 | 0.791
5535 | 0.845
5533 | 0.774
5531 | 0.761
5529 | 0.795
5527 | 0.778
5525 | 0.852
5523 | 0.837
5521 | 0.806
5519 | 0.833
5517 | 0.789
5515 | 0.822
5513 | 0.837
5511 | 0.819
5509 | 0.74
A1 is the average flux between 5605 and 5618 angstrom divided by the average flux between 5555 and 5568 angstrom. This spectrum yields 0.8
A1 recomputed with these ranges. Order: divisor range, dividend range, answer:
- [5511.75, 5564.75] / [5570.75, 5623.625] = 0.93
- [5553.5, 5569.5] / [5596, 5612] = 0.95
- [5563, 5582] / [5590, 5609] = 1.00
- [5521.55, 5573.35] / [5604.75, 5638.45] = 0.98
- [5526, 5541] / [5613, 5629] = 0.93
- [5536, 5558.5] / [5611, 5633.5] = 0.93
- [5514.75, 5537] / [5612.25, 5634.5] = 0.95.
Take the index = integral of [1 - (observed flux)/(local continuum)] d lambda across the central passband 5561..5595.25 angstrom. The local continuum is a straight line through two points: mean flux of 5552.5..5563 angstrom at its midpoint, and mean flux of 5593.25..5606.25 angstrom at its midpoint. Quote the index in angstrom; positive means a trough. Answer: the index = 2.0 angstrom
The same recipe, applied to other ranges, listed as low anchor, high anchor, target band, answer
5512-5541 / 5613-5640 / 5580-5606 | 1.3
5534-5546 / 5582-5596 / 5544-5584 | -2.5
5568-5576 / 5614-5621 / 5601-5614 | -3.4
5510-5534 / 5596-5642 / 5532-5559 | -0.4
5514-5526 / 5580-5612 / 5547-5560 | -1.1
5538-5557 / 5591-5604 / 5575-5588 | 0.6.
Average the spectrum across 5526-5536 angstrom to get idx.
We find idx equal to 0.791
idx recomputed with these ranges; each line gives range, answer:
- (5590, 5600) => 0.766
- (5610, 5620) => 0.672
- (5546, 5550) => 0.865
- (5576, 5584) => 0.734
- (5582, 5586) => 0.87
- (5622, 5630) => 0.845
